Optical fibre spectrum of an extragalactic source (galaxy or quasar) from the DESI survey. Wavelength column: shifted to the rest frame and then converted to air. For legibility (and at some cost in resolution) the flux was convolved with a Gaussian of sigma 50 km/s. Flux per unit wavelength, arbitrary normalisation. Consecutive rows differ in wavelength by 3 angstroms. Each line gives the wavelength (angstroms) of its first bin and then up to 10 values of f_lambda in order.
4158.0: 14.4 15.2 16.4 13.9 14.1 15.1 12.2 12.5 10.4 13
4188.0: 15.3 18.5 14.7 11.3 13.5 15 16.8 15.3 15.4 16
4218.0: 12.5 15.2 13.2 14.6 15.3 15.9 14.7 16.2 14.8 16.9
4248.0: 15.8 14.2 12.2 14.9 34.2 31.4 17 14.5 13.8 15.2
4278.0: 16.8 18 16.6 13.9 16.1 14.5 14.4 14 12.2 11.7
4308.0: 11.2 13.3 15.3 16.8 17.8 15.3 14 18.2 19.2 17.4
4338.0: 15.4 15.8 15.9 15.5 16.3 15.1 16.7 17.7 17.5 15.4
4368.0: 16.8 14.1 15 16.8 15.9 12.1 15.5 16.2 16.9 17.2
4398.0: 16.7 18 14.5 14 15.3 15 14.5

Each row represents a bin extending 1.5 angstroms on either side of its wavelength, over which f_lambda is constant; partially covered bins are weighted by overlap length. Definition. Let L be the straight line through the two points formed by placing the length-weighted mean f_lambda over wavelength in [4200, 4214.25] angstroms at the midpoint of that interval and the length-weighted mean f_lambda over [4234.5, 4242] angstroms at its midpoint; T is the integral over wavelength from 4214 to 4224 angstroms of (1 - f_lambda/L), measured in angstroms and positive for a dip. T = 0.7 angstroms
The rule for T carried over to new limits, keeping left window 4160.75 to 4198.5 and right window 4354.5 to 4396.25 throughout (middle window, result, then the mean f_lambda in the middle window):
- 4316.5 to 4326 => -0.5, 16.2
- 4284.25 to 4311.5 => 2.8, 13.6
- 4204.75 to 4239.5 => -1.5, 15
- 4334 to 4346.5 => -0.3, 16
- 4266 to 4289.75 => -1.1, 15.7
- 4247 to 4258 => 0.4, 14.2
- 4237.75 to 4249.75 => -1.0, 15.9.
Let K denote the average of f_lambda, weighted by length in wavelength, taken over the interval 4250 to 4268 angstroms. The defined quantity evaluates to 20.7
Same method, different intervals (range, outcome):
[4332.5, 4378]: 16.2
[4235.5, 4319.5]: 16.1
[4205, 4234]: 15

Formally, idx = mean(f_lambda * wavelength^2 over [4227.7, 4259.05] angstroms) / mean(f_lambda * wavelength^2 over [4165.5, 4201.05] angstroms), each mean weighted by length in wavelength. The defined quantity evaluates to 1.16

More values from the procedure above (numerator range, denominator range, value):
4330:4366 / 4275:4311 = 1.17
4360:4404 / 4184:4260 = 1.13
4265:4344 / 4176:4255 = 1.10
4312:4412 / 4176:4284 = 1.08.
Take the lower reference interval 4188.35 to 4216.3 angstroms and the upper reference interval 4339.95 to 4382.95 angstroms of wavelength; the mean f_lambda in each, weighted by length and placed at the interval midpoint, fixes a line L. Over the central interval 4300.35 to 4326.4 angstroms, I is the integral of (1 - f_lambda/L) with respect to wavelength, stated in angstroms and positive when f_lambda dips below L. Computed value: 2.5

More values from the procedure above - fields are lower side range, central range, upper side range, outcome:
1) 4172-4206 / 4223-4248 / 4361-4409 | -1.64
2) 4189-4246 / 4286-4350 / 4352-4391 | 1.43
